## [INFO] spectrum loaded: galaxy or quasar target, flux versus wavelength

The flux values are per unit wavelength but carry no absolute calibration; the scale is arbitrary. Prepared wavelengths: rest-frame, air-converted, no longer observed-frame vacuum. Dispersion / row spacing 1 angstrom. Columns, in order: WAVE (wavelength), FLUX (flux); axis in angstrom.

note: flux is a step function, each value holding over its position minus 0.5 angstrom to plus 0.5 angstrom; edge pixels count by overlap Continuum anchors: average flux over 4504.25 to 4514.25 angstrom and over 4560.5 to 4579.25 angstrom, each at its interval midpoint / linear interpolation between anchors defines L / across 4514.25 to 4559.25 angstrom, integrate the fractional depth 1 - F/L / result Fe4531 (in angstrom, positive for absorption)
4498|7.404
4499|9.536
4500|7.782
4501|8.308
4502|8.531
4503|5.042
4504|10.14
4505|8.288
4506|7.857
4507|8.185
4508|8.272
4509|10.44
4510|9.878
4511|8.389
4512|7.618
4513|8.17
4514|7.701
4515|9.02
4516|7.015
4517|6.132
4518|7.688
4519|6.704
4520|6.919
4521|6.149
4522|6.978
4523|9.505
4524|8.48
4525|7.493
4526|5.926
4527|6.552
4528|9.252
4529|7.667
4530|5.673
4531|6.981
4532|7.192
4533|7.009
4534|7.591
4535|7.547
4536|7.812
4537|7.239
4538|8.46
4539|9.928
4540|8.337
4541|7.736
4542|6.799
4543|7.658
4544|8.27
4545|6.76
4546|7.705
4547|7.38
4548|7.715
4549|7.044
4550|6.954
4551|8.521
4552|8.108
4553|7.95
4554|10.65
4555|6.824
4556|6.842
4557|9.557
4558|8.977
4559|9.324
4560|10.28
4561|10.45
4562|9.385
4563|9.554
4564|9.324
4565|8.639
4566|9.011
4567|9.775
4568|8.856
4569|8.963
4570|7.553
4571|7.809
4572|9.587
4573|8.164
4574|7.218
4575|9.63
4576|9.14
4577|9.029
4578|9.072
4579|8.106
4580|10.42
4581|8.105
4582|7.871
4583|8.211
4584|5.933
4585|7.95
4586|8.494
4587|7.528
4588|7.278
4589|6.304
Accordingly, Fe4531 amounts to 5.3 angstrom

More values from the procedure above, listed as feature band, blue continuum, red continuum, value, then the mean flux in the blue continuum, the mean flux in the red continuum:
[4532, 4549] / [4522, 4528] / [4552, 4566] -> 1.2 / 7.68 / 9.02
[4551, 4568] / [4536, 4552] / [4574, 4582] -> -1.5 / 7.78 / 8.88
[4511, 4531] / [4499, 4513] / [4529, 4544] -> 1.5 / 8.4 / 7.6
